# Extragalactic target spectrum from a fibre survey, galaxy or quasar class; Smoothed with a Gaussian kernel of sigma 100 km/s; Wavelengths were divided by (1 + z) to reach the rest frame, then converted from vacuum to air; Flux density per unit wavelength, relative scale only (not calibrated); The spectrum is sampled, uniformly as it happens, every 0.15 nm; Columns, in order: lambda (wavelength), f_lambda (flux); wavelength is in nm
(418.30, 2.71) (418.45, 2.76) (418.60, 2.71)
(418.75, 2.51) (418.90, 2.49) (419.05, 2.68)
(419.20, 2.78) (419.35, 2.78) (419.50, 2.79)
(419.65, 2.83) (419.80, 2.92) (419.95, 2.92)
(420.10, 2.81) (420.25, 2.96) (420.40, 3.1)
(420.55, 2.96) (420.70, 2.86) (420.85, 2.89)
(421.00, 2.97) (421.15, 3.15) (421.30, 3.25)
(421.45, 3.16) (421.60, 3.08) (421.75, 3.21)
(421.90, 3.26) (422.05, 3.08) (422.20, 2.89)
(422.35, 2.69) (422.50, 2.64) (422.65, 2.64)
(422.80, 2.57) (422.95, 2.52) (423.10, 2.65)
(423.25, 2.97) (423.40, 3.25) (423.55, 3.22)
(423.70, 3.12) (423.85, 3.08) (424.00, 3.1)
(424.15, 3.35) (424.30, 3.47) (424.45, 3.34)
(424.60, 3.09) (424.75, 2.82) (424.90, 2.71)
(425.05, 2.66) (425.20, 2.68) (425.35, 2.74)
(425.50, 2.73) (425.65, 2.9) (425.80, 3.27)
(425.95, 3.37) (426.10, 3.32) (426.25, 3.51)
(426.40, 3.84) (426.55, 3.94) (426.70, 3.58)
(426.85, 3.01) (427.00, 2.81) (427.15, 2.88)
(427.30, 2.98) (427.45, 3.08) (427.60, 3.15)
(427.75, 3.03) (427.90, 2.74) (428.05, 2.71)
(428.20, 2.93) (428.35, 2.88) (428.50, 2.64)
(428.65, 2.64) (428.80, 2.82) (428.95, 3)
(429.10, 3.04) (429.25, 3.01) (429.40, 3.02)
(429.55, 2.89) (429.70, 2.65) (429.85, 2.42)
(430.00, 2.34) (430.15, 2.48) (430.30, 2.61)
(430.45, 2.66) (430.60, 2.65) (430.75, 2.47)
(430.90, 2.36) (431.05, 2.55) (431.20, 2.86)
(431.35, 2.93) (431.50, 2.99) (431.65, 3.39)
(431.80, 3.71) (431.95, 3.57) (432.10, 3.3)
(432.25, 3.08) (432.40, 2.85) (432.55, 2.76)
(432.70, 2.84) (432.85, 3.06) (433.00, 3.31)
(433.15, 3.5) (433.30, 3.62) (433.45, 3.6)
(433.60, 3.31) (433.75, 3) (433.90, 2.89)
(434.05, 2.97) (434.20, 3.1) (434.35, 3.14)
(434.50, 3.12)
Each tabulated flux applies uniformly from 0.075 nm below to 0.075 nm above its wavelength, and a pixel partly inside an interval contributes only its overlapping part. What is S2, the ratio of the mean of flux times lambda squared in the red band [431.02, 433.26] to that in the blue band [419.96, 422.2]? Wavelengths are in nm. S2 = 1.08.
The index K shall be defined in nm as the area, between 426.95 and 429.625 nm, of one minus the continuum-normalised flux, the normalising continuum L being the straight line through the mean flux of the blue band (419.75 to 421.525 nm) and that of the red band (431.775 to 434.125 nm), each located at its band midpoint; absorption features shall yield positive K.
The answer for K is 0.19 nm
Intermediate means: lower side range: 3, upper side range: 3.2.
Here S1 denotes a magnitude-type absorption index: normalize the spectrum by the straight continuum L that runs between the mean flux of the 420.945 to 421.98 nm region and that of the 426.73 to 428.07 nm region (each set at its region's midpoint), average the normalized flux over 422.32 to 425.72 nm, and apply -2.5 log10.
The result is 0.058 mag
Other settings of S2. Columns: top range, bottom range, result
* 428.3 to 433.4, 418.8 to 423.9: 1.05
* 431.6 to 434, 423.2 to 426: 1.10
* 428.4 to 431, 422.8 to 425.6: 0.93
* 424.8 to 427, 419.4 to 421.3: 1.10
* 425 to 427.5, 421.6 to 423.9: 1.09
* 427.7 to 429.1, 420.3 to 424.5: 0.97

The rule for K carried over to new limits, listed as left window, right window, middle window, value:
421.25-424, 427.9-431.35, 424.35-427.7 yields -0.32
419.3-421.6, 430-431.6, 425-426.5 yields -0.17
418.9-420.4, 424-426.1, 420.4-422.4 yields -0.10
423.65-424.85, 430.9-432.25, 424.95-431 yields 0.44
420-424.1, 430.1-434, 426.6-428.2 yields -0.01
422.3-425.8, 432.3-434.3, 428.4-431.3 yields 0.34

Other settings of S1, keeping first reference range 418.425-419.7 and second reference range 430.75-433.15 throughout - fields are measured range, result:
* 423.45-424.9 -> -0.12 mag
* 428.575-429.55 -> 0.01 mag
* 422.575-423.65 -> -0.01 mag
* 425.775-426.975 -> -0.20 mag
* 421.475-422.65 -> -0.07 mag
